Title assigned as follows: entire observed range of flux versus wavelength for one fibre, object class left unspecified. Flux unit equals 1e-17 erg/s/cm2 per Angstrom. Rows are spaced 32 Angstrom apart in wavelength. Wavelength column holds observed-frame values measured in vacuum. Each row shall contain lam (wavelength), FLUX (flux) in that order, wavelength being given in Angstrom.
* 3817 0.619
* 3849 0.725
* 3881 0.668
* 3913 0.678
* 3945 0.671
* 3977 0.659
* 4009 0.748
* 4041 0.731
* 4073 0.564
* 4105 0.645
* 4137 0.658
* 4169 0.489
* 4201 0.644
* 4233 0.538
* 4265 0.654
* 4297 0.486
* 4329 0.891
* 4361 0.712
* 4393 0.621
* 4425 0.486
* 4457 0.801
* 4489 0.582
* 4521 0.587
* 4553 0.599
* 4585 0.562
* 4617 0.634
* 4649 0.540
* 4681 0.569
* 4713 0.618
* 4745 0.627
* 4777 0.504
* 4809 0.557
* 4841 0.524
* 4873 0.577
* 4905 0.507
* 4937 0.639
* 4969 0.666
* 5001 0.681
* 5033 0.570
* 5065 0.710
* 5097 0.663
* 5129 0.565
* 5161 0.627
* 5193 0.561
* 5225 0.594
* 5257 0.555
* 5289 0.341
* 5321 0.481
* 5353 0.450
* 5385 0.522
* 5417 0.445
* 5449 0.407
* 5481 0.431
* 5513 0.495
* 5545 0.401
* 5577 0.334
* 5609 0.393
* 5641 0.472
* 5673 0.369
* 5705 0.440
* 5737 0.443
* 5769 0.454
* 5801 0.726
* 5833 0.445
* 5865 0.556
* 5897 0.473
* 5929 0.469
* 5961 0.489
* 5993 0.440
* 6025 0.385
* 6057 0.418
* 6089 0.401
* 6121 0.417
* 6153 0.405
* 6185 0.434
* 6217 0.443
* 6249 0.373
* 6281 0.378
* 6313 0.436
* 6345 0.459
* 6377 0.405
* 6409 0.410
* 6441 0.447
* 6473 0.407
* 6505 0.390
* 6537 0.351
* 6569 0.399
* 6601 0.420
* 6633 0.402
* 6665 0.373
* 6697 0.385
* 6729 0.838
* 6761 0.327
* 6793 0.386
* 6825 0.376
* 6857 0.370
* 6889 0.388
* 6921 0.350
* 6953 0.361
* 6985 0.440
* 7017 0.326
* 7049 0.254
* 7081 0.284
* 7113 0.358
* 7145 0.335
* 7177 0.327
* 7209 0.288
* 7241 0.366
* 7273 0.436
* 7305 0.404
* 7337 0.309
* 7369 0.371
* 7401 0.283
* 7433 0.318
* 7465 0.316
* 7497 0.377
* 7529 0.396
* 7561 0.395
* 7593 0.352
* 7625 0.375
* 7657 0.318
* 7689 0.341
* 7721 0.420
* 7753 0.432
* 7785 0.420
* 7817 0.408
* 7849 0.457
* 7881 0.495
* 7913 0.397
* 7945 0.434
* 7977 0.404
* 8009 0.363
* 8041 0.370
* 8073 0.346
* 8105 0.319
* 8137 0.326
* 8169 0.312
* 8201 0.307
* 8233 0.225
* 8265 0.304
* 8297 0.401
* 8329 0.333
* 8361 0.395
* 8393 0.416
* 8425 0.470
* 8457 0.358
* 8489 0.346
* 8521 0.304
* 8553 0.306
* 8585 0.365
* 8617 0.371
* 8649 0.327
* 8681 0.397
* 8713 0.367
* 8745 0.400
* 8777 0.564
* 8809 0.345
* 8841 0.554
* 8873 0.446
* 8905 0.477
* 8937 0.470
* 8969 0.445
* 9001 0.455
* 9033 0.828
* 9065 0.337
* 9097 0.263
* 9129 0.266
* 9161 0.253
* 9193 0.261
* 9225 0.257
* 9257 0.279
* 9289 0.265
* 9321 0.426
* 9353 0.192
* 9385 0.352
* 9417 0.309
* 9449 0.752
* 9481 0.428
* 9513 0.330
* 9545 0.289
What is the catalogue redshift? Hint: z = 0.80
